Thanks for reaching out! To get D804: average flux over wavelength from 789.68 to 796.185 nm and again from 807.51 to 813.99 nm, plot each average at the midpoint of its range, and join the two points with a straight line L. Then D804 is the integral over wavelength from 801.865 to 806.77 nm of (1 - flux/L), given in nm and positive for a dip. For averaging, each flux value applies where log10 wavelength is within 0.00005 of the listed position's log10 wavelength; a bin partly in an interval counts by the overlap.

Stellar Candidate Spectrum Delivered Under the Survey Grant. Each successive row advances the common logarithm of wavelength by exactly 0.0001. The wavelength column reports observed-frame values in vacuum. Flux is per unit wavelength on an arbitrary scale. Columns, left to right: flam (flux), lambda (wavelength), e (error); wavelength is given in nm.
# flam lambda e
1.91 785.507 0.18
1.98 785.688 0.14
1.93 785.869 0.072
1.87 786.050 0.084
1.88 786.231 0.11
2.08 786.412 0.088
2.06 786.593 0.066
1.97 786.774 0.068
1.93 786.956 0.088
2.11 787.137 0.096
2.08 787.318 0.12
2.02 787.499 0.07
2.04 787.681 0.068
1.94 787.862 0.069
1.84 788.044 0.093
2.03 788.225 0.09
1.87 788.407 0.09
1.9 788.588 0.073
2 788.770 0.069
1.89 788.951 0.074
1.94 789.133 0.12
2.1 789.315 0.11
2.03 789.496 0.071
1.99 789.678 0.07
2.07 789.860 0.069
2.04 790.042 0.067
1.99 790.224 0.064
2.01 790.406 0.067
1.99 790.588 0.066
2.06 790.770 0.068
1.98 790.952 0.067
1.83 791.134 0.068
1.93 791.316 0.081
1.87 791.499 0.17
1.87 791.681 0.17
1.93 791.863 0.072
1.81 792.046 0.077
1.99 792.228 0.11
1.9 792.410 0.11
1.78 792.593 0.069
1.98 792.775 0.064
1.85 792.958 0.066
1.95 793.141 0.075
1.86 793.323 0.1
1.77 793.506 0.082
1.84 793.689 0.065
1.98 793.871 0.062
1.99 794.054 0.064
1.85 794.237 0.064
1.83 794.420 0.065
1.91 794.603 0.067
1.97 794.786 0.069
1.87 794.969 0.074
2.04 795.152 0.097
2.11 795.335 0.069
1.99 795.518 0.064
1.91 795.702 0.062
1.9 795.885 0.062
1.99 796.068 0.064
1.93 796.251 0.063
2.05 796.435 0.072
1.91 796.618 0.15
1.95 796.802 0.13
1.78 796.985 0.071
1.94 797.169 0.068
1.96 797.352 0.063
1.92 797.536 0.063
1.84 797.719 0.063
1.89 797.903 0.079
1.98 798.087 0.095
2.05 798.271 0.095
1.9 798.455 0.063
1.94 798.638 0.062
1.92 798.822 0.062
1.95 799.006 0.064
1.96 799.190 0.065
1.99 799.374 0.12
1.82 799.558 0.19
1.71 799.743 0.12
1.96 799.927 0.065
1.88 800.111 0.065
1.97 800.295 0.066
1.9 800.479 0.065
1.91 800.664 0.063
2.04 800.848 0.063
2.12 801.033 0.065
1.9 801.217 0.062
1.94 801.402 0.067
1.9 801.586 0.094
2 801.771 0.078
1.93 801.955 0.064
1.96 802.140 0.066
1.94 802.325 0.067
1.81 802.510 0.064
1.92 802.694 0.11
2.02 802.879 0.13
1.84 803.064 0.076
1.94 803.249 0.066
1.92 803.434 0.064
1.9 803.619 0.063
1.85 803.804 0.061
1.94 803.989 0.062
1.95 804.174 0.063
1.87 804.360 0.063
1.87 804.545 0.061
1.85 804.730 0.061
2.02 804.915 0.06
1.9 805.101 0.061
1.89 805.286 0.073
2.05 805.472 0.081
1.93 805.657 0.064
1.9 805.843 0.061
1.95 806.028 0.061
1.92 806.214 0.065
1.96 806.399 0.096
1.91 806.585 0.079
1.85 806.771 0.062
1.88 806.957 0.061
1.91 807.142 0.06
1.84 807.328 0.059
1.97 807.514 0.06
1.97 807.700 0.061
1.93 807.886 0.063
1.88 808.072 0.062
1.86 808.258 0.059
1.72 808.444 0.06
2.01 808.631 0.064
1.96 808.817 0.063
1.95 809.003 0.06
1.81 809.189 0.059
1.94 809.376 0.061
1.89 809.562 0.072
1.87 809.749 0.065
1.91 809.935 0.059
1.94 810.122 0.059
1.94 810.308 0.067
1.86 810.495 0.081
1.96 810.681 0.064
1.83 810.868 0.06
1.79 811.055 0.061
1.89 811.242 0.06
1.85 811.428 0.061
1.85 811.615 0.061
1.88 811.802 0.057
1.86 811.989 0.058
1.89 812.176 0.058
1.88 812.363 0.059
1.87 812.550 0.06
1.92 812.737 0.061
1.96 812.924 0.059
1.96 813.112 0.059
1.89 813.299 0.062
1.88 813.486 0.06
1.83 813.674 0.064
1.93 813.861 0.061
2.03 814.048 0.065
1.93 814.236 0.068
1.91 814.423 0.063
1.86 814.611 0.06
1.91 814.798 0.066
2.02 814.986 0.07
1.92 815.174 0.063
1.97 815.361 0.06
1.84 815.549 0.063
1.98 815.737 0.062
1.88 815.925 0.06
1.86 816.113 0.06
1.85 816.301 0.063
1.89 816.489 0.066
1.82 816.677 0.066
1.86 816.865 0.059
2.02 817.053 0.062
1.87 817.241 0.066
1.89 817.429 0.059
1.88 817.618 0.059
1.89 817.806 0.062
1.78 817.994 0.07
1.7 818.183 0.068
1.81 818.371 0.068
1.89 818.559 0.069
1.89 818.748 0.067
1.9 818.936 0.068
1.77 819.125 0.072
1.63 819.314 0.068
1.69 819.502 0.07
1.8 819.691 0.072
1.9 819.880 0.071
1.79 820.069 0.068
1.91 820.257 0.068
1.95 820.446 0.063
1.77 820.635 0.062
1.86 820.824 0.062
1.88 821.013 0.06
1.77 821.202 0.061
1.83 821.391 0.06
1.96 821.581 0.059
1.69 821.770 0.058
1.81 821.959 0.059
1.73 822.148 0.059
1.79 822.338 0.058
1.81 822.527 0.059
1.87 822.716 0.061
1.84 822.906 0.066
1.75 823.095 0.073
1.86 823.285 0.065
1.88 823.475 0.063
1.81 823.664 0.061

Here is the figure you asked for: -0.03 nm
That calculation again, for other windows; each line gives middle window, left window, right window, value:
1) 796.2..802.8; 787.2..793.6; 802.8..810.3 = -0.01 nm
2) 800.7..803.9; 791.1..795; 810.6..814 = -0.08 nm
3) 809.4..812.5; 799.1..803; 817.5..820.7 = -0.02 nm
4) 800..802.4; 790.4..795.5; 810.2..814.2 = -0.06 nm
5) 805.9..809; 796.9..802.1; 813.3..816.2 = 0.02 nm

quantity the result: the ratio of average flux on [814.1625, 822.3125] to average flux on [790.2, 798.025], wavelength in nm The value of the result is 0.96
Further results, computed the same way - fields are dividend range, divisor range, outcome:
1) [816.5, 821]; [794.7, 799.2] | 0.95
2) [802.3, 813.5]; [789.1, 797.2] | 0.98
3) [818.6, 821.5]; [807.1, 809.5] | 0.96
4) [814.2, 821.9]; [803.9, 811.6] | 0.98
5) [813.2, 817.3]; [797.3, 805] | 0.99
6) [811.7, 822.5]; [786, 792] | 0.95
